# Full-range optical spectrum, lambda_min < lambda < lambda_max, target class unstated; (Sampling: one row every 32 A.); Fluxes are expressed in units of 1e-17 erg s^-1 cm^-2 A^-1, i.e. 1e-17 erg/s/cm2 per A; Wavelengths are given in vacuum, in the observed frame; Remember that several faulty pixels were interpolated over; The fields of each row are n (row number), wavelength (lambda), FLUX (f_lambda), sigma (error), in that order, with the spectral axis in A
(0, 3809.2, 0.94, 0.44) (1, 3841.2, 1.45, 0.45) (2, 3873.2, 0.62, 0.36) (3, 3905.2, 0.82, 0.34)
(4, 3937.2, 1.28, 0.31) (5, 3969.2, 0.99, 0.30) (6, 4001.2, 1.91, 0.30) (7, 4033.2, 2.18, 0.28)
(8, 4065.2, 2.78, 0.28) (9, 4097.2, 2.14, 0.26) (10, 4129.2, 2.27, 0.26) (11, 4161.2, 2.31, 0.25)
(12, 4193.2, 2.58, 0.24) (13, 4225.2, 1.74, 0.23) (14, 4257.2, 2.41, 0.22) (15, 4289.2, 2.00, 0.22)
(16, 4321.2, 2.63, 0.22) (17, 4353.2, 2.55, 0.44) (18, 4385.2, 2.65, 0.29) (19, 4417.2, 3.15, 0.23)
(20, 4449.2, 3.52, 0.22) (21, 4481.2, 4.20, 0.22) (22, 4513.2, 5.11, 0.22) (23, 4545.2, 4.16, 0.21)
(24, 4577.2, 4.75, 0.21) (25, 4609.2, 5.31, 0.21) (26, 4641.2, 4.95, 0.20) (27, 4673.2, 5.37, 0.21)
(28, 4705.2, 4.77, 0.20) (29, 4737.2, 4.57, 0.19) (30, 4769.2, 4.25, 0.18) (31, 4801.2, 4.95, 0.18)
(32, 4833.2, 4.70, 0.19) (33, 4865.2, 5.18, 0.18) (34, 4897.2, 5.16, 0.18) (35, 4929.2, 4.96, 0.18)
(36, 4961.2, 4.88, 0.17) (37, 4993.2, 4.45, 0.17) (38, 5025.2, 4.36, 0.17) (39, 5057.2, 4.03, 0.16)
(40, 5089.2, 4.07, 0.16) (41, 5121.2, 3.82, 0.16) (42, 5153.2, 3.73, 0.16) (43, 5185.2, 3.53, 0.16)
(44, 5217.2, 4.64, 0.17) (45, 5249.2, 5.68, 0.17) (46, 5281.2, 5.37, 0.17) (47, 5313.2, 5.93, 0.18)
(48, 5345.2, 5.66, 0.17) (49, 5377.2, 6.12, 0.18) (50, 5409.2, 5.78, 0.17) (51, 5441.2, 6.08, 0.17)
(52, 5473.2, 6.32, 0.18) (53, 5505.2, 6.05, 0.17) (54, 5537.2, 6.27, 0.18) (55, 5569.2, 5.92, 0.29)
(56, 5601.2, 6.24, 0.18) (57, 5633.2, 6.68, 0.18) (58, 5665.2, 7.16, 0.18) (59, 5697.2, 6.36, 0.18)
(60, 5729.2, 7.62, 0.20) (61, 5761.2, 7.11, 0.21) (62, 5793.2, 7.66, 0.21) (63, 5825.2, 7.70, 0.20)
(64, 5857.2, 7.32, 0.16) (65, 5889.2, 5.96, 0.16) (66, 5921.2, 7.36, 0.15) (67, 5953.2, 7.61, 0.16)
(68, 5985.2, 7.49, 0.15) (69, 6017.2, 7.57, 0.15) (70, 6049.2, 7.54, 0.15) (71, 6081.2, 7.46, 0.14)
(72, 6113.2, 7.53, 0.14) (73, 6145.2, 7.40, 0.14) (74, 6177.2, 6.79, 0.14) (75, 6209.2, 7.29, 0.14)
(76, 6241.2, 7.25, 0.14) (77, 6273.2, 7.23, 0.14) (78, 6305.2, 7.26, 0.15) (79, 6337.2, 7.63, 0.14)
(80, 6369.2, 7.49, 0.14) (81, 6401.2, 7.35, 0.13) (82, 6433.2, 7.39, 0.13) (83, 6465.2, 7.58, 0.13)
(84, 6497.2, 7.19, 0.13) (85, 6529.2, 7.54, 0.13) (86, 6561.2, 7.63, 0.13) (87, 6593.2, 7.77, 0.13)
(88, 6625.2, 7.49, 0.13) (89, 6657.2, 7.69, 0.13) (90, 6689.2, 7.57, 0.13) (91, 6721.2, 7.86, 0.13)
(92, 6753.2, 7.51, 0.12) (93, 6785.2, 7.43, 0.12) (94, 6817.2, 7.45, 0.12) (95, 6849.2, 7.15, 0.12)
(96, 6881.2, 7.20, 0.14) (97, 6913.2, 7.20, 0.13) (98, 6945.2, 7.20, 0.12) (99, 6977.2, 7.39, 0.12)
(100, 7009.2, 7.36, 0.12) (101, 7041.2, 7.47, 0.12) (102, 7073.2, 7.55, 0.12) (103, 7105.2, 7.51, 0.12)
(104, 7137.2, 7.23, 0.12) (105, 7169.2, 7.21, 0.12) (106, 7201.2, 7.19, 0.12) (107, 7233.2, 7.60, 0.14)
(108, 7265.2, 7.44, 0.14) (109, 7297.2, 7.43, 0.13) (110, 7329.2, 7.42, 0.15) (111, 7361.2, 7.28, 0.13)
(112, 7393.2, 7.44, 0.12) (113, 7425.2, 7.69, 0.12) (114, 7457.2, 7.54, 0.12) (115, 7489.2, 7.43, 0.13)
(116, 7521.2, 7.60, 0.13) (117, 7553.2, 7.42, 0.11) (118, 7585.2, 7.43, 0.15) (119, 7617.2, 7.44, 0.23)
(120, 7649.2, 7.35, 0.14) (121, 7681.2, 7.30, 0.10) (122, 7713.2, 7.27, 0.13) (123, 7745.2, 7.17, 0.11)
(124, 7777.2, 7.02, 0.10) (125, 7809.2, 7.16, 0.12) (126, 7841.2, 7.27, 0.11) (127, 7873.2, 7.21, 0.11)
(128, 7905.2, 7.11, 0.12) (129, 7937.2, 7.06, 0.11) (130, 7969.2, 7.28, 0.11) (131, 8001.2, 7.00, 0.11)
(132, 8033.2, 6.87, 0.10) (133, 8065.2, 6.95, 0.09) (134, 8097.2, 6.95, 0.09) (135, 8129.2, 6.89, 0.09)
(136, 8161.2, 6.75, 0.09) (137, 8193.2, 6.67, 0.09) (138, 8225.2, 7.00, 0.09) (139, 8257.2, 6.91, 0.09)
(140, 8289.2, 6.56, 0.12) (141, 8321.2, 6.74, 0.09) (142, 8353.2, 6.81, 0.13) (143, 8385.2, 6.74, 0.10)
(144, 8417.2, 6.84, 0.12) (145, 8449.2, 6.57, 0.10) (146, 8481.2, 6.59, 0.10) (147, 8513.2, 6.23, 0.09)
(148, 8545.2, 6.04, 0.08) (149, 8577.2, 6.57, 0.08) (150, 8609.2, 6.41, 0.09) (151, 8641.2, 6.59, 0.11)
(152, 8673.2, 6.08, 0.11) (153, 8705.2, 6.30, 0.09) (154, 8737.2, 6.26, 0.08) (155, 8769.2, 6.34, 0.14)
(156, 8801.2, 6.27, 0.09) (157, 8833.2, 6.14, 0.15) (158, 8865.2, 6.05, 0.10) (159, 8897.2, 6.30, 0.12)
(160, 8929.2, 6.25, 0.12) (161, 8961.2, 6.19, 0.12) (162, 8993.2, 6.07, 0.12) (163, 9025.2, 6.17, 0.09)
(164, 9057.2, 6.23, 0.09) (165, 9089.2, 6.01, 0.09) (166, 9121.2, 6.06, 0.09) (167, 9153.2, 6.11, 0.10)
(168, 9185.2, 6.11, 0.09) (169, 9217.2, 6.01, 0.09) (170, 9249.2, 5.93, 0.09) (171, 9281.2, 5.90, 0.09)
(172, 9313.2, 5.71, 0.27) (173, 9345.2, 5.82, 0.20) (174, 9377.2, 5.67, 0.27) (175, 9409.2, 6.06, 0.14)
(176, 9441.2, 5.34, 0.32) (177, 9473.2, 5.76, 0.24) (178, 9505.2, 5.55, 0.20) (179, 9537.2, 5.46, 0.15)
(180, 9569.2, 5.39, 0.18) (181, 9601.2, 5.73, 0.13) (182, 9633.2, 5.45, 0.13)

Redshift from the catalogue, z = 0.00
